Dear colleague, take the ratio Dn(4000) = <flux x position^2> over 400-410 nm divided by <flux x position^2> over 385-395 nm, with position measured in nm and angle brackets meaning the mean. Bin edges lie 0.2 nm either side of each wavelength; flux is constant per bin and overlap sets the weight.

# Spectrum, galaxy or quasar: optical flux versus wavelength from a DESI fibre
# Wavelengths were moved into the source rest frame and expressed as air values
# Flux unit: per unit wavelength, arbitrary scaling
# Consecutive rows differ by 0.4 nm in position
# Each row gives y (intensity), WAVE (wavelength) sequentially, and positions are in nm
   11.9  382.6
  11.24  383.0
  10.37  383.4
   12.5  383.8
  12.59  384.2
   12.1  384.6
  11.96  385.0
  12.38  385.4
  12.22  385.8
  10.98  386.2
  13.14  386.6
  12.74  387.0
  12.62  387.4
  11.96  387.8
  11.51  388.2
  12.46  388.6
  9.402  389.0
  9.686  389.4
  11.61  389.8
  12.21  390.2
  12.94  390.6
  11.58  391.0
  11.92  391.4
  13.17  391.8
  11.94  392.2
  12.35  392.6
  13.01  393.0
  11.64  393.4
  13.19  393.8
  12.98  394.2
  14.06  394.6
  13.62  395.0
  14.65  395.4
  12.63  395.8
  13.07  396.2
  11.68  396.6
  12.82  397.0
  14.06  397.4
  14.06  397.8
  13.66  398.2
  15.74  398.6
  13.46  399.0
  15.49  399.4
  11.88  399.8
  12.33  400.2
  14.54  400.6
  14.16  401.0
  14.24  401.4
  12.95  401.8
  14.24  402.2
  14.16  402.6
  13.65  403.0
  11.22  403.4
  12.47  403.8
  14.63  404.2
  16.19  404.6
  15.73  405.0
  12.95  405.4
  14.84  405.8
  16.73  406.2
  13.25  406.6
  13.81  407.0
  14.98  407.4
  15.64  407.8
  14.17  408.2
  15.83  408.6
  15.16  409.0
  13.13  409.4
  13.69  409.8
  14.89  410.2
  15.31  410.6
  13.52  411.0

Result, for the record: 1.26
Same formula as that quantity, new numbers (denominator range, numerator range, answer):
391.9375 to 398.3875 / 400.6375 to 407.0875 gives 1.12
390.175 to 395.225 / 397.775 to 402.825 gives 1.14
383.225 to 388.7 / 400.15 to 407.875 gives 1.28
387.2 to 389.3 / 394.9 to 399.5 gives 1.25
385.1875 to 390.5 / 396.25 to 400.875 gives 1.22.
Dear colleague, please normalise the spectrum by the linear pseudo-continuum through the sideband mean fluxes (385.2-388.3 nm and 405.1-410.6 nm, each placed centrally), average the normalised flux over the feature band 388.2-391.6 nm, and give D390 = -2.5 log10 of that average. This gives 0.099 mag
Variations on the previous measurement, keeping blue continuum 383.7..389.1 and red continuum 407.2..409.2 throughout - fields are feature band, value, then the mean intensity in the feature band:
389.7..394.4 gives 0.042 mag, 12.4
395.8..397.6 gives 0.054 mag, 12.9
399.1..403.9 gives 0.058 mag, 13.5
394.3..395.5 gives -0.055 mag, 14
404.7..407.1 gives 0.013 mag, 14.7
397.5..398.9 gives -0.049 mag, 14.4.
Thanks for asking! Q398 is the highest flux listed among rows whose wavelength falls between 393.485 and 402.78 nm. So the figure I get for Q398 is 15.74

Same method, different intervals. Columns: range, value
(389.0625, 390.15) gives 11.61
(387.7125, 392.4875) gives 13.17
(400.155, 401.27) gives 14.54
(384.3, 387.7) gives 13.14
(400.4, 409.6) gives 16.73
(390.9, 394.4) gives 13.19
